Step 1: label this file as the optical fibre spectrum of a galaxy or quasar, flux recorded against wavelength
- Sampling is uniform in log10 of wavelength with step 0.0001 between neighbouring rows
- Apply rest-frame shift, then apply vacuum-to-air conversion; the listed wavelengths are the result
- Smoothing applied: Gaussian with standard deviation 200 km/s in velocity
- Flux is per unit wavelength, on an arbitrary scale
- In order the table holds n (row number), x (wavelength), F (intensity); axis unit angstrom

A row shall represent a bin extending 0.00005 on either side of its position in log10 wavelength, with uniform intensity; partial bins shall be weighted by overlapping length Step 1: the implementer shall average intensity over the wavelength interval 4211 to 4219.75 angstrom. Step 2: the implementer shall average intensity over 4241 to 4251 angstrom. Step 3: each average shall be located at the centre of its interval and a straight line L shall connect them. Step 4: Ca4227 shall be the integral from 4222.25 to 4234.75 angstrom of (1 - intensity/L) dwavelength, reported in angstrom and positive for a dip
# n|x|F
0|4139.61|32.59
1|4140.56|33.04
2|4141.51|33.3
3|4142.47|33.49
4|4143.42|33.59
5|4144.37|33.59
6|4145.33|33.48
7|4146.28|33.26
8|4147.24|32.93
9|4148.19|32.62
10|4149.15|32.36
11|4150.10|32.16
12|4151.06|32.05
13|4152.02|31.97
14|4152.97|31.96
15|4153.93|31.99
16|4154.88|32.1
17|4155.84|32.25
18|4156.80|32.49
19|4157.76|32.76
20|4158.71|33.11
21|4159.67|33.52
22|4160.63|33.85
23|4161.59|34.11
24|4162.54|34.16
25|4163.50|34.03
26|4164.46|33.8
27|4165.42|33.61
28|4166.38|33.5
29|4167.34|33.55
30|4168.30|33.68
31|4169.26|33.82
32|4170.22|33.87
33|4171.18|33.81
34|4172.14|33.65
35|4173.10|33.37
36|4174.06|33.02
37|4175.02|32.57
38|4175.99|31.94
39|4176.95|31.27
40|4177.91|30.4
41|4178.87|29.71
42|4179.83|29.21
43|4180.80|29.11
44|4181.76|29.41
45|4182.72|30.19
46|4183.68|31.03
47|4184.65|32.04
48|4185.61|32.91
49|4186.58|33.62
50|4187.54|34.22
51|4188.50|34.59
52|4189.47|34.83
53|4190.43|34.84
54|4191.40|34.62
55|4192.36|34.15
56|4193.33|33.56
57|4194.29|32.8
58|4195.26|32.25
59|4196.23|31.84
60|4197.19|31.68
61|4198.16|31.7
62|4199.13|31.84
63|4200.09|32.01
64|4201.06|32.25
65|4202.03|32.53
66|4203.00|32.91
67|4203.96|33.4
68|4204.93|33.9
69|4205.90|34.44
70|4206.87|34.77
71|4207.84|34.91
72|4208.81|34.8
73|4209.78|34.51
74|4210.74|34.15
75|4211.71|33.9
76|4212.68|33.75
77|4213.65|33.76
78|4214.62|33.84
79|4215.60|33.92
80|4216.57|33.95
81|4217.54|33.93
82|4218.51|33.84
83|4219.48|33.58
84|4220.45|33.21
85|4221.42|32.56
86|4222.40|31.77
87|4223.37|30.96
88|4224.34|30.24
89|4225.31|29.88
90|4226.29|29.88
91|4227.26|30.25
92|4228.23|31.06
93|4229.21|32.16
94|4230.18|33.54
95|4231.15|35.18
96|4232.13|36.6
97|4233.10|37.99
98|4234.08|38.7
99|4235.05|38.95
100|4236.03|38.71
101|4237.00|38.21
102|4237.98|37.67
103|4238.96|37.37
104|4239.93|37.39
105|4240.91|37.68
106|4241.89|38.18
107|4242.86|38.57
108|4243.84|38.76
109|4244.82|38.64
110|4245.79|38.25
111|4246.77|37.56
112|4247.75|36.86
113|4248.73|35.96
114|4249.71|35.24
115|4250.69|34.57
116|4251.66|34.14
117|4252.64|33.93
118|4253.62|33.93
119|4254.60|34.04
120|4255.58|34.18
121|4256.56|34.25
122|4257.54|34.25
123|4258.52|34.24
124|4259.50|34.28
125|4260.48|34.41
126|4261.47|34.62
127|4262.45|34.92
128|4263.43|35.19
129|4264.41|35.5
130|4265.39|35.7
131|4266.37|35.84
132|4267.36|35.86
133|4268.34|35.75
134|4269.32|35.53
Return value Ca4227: 0.8 angstrom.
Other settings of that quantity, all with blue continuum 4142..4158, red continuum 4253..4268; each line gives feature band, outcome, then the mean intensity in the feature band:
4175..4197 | 0.7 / 32.2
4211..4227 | 0.6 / 32.7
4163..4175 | -0.2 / 33.6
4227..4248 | -1.5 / 36.8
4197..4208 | 0.2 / 33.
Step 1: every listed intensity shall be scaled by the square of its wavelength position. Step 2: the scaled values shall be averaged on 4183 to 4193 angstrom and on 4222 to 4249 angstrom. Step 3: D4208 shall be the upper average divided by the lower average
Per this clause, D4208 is 1.1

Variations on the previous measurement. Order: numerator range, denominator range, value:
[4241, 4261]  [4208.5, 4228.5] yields 1.11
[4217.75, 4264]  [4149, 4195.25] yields 1.11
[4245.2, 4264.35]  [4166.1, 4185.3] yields 1.14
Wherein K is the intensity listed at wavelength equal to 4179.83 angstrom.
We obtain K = 29.21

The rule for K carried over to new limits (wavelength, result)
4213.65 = 33.76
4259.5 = 34.28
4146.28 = 33.26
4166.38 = 33.5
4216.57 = 33.95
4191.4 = 34.62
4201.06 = 32.25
